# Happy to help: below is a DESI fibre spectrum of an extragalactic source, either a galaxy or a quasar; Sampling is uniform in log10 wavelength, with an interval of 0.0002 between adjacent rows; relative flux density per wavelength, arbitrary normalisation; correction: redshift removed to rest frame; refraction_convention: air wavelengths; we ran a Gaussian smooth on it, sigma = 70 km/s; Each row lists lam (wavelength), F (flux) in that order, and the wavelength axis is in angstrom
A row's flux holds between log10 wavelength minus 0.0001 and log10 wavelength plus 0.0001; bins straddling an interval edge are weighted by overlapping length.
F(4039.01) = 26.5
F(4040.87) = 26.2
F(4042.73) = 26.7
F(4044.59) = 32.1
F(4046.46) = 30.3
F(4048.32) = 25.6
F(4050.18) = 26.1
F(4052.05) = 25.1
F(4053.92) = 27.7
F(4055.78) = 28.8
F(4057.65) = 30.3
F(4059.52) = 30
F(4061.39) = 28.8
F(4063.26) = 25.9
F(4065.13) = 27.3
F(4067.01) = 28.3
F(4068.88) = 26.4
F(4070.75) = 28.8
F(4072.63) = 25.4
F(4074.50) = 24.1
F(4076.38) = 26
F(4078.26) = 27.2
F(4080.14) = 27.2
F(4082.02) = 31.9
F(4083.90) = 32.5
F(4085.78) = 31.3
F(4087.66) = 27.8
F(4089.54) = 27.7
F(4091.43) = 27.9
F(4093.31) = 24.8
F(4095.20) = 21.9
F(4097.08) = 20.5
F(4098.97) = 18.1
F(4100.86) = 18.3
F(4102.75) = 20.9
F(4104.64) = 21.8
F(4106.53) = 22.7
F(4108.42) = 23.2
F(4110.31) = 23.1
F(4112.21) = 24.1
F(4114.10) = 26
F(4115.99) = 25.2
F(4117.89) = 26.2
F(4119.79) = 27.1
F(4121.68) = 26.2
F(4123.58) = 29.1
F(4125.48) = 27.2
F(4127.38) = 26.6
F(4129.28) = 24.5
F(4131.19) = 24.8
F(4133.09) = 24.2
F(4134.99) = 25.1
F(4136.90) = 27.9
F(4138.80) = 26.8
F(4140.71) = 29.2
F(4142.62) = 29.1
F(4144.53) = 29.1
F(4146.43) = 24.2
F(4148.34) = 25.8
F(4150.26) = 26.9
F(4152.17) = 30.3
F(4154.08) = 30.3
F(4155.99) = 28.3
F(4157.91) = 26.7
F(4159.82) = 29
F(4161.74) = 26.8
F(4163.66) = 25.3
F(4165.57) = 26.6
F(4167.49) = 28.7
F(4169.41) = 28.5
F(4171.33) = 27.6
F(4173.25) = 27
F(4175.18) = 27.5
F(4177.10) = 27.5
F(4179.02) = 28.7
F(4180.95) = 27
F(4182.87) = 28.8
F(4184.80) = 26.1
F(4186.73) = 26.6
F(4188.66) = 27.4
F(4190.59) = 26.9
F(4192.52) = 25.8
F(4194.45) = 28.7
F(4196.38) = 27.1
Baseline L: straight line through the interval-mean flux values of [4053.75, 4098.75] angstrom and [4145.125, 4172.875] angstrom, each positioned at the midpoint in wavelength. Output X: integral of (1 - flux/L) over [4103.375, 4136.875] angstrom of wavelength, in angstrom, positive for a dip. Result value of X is 2.75 angstrom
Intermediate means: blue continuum 27.3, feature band 25.2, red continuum 27.5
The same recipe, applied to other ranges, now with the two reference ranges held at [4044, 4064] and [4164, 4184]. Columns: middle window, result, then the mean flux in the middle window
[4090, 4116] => 4.87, 22.8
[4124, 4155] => 0.91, 27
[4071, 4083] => 0.43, 27.1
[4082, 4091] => -0.60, 29.9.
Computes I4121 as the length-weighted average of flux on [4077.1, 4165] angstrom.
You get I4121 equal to 26.1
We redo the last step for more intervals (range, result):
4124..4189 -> 27.3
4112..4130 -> 26.3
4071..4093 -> 28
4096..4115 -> 21.9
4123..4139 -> 26.2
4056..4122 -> 25.9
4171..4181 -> 27.6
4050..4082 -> 27.4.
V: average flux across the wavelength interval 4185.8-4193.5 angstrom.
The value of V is 26.7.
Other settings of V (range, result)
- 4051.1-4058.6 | 28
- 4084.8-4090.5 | 29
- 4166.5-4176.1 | 27.8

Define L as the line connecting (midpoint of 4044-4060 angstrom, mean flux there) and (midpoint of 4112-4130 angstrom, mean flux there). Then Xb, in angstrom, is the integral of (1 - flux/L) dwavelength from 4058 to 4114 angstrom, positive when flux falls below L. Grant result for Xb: 3.4 angstrom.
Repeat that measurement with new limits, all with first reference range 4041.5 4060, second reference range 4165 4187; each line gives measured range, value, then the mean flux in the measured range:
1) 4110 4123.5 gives 1.0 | 25.8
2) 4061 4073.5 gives 0.4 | 27.2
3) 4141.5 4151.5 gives 0.2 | 27.1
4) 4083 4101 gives 1.7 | 25.4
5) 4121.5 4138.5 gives 1.0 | 26.2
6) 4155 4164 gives 0.1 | 27.4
